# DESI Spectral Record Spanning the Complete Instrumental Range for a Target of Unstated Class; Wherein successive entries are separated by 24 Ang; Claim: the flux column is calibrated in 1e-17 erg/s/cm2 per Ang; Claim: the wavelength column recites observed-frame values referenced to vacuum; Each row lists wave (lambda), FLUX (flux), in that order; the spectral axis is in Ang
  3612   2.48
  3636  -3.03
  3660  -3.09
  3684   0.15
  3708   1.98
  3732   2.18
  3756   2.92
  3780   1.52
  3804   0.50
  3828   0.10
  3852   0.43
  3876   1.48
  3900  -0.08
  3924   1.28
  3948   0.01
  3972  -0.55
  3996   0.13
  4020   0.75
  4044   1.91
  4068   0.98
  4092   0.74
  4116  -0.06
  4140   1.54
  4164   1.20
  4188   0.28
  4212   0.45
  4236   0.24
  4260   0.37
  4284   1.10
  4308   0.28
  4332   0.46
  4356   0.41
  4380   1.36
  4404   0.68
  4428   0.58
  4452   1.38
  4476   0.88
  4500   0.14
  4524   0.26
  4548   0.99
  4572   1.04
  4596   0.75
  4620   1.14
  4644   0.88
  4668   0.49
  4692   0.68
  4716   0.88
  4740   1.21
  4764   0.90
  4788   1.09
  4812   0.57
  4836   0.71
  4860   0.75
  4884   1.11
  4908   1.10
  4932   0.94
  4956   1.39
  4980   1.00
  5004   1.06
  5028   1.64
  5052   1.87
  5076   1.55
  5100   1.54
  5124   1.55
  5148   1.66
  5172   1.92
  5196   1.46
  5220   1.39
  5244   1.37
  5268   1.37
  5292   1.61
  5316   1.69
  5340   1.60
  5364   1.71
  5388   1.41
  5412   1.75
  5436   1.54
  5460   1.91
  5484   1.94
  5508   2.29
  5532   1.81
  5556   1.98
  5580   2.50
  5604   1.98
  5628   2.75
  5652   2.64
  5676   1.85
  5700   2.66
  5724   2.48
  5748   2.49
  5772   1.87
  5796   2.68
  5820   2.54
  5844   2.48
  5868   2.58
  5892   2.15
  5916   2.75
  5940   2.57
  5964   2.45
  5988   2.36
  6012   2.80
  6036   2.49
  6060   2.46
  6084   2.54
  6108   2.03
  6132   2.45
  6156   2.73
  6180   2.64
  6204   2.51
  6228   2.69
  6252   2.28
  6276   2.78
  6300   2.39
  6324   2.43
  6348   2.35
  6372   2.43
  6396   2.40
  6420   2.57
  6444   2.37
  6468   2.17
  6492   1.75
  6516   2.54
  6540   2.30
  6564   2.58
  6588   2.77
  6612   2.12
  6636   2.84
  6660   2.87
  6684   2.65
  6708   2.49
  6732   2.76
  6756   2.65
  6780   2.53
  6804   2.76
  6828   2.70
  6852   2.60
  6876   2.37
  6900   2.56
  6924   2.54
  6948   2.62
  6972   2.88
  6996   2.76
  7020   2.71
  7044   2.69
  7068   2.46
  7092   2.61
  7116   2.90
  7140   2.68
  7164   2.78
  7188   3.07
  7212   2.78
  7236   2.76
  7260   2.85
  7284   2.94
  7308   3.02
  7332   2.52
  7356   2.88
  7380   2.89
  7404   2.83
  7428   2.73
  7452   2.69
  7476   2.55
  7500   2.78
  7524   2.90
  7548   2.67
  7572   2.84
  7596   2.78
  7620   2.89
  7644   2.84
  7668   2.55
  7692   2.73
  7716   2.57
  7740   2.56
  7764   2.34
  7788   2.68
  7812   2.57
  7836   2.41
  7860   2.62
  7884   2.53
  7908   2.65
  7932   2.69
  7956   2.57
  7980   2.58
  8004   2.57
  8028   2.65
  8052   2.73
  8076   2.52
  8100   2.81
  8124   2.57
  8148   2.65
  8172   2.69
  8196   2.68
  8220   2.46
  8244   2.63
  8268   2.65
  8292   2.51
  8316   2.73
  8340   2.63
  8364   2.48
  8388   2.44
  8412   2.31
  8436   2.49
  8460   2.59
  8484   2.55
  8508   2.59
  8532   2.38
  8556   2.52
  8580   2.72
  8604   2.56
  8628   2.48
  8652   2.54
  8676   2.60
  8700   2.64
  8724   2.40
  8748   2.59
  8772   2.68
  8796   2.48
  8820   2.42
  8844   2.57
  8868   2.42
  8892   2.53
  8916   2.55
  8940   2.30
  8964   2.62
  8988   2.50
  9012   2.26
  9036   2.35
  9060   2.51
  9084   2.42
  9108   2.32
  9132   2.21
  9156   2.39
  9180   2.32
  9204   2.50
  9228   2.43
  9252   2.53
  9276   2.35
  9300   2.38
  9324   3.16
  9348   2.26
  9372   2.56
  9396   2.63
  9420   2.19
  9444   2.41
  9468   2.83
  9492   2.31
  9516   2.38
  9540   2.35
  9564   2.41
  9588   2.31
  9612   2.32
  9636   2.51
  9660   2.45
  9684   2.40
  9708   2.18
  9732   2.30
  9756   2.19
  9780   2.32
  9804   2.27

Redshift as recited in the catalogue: 0.25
